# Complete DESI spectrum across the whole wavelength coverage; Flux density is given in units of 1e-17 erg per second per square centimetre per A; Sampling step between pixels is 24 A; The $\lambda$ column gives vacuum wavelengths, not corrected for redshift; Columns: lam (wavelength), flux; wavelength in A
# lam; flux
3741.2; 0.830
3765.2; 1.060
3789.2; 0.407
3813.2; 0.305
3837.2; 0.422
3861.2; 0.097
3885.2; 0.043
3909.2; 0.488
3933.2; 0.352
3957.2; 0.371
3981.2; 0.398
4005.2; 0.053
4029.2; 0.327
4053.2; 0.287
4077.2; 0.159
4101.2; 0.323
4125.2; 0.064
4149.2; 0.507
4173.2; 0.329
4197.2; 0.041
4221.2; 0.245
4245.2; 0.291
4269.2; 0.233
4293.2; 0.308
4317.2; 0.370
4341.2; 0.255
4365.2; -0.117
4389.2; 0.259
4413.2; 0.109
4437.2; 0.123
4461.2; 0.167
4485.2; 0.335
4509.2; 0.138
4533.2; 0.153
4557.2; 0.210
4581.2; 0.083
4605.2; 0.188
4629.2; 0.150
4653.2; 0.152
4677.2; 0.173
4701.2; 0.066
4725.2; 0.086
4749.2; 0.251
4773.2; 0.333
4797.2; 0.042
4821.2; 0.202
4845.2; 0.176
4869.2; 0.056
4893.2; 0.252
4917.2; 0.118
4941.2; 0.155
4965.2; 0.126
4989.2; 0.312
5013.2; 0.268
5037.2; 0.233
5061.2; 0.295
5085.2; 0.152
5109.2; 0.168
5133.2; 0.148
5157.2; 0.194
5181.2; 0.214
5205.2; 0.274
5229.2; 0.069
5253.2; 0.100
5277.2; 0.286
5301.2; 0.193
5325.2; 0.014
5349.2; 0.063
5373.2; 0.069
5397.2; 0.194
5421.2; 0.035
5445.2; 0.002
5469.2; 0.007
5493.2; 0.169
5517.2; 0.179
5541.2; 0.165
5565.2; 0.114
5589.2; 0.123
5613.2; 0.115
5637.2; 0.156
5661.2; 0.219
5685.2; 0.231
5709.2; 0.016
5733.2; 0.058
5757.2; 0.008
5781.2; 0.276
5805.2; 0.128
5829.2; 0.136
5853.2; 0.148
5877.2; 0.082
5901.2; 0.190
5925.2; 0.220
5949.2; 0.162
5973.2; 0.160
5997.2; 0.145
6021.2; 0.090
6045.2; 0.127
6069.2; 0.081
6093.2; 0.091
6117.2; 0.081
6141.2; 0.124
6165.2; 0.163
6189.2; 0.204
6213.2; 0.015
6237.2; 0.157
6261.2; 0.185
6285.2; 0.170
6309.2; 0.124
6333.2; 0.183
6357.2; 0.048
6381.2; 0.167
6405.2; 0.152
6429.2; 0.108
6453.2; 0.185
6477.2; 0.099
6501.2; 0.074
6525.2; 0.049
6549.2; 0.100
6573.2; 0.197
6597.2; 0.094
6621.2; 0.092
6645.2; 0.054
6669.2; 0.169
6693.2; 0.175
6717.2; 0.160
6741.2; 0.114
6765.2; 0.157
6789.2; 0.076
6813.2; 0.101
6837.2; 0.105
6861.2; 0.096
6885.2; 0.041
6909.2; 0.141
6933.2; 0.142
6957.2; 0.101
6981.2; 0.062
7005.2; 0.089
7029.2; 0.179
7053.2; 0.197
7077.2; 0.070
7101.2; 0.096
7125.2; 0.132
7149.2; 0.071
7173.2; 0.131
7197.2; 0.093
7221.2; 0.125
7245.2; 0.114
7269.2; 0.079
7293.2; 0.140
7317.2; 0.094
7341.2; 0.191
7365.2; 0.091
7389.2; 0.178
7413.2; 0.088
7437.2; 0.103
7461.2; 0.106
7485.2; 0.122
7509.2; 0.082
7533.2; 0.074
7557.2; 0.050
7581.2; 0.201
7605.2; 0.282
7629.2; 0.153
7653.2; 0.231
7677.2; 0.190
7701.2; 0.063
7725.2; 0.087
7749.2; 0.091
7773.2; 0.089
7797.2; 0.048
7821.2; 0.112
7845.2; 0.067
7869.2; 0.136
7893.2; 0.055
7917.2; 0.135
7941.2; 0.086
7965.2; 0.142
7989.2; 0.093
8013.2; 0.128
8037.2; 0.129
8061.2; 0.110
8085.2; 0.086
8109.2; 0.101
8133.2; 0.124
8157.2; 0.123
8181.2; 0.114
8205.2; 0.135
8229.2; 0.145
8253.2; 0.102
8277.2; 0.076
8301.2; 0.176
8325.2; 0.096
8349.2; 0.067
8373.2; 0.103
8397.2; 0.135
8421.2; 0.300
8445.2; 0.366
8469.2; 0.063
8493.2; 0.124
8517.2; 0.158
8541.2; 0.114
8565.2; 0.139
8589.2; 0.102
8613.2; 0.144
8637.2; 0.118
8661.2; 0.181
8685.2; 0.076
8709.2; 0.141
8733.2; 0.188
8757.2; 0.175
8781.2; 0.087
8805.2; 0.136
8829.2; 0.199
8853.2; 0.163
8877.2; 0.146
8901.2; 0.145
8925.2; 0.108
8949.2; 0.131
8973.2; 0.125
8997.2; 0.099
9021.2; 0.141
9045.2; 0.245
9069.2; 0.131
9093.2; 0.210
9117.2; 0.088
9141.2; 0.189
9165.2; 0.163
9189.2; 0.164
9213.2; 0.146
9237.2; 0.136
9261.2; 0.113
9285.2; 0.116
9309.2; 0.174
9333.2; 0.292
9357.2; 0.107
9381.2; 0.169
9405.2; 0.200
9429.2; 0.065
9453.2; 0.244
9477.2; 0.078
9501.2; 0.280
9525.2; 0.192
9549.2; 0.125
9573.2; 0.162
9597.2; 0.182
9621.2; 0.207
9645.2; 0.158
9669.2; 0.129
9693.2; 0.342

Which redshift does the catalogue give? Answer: 1.26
